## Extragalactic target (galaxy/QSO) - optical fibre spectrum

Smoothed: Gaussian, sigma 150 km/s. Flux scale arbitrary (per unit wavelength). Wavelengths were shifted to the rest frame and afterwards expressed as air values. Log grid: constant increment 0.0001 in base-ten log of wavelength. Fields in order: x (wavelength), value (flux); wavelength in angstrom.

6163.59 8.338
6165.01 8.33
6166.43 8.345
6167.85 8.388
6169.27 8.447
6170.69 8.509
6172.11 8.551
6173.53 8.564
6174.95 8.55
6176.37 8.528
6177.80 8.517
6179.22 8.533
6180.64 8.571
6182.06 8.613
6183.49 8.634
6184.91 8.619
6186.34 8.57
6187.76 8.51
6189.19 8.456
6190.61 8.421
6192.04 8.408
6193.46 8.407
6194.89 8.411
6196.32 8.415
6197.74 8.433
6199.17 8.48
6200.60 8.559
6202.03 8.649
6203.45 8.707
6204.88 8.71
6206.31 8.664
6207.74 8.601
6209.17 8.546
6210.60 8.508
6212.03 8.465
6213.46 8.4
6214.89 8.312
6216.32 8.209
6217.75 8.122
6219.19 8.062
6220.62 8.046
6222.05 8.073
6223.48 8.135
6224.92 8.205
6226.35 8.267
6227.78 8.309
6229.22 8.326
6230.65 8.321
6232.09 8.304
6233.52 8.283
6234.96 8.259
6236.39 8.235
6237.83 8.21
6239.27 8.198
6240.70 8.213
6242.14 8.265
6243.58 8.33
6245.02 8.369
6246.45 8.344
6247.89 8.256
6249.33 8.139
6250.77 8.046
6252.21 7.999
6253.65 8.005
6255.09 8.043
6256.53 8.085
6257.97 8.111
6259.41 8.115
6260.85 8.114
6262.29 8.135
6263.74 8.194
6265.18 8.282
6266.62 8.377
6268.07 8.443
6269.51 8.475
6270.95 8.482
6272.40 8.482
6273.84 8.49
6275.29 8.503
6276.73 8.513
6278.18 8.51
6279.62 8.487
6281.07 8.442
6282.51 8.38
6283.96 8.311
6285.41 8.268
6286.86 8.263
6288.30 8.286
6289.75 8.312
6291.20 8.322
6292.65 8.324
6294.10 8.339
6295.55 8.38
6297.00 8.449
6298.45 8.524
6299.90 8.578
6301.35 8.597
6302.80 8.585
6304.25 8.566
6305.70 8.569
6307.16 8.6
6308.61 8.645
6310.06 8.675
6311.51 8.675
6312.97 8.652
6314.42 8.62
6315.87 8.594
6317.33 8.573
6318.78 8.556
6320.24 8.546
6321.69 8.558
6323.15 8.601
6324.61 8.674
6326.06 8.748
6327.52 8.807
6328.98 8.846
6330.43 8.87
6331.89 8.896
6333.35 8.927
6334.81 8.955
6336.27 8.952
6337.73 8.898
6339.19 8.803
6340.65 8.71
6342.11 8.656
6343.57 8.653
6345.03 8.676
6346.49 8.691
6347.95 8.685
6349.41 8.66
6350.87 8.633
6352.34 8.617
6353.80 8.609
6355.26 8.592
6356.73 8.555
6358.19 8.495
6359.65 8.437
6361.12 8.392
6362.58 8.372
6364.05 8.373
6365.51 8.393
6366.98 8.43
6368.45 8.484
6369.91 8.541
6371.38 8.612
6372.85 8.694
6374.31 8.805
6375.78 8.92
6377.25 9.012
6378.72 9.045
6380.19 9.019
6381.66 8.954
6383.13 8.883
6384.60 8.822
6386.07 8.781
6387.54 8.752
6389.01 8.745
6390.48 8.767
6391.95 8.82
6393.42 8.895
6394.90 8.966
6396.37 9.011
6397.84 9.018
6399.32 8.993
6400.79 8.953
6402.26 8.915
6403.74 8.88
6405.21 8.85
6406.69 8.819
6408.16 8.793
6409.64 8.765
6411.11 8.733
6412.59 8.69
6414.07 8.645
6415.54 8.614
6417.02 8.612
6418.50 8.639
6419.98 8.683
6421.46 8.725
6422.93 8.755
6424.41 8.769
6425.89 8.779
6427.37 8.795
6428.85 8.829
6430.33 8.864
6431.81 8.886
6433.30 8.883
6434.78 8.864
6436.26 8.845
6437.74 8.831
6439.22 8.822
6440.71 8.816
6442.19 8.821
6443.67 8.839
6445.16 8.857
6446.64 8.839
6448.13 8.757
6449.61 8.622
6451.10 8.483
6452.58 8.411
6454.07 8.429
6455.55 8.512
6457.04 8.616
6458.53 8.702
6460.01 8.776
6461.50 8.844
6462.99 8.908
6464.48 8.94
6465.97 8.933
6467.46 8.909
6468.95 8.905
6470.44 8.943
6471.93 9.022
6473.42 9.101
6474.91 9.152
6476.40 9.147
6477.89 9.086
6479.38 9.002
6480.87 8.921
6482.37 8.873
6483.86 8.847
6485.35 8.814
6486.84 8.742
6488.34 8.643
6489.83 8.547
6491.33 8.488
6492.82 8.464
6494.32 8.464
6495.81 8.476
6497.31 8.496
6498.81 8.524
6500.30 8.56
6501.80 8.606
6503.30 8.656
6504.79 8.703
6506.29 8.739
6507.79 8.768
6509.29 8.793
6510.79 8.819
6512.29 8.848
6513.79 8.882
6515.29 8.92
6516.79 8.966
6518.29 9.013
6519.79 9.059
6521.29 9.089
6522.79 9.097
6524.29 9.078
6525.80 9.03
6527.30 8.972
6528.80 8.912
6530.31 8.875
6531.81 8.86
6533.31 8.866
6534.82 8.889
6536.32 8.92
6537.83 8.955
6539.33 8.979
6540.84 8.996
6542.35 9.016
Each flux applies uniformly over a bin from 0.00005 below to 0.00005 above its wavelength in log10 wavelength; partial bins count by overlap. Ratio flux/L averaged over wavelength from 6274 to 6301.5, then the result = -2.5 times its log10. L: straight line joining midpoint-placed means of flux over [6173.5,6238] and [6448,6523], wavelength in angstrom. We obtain 0.015 mag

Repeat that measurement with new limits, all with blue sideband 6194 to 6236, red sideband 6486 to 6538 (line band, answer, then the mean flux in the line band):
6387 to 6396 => -0.03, 8.83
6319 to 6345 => -0.03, 8.76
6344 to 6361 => 0.00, 8.6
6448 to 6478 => -0.01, 8.82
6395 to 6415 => -0.03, 8.86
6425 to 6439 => -0.02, 8.84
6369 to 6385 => -0.03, 8.84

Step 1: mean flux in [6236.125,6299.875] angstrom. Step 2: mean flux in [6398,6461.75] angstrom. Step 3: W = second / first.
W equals 1.06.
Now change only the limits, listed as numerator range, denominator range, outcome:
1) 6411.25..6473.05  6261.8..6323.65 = 1.04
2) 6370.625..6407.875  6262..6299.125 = 1.06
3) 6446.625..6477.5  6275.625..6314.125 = 1.04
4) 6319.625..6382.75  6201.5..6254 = 1.05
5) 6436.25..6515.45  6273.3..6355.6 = 1.02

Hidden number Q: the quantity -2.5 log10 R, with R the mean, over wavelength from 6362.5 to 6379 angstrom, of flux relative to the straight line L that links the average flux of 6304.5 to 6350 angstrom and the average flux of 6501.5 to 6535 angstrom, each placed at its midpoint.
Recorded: 0.01 mag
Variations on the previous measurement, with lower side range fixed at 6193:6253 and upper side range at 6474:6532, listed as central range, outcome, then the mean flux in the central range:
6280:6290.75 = 0.014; 8.33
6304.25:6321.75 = -0.015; 8.61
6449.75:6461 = 0.021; 8.57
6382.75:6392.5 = -0.022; 8.8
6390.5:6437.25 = -0.019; 8.82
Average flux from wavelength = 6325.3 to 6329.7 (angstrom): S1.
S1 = 8.8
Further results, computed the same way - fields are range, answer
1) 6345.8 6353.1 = 8.66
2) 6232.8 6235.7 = 8.29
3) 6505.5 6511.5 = 8.77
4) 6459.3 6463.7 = 8.83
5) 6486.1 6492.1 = 8.6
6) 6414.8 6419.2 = 8.63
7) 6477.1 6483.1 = 8.97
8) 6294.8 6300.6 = 8.48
